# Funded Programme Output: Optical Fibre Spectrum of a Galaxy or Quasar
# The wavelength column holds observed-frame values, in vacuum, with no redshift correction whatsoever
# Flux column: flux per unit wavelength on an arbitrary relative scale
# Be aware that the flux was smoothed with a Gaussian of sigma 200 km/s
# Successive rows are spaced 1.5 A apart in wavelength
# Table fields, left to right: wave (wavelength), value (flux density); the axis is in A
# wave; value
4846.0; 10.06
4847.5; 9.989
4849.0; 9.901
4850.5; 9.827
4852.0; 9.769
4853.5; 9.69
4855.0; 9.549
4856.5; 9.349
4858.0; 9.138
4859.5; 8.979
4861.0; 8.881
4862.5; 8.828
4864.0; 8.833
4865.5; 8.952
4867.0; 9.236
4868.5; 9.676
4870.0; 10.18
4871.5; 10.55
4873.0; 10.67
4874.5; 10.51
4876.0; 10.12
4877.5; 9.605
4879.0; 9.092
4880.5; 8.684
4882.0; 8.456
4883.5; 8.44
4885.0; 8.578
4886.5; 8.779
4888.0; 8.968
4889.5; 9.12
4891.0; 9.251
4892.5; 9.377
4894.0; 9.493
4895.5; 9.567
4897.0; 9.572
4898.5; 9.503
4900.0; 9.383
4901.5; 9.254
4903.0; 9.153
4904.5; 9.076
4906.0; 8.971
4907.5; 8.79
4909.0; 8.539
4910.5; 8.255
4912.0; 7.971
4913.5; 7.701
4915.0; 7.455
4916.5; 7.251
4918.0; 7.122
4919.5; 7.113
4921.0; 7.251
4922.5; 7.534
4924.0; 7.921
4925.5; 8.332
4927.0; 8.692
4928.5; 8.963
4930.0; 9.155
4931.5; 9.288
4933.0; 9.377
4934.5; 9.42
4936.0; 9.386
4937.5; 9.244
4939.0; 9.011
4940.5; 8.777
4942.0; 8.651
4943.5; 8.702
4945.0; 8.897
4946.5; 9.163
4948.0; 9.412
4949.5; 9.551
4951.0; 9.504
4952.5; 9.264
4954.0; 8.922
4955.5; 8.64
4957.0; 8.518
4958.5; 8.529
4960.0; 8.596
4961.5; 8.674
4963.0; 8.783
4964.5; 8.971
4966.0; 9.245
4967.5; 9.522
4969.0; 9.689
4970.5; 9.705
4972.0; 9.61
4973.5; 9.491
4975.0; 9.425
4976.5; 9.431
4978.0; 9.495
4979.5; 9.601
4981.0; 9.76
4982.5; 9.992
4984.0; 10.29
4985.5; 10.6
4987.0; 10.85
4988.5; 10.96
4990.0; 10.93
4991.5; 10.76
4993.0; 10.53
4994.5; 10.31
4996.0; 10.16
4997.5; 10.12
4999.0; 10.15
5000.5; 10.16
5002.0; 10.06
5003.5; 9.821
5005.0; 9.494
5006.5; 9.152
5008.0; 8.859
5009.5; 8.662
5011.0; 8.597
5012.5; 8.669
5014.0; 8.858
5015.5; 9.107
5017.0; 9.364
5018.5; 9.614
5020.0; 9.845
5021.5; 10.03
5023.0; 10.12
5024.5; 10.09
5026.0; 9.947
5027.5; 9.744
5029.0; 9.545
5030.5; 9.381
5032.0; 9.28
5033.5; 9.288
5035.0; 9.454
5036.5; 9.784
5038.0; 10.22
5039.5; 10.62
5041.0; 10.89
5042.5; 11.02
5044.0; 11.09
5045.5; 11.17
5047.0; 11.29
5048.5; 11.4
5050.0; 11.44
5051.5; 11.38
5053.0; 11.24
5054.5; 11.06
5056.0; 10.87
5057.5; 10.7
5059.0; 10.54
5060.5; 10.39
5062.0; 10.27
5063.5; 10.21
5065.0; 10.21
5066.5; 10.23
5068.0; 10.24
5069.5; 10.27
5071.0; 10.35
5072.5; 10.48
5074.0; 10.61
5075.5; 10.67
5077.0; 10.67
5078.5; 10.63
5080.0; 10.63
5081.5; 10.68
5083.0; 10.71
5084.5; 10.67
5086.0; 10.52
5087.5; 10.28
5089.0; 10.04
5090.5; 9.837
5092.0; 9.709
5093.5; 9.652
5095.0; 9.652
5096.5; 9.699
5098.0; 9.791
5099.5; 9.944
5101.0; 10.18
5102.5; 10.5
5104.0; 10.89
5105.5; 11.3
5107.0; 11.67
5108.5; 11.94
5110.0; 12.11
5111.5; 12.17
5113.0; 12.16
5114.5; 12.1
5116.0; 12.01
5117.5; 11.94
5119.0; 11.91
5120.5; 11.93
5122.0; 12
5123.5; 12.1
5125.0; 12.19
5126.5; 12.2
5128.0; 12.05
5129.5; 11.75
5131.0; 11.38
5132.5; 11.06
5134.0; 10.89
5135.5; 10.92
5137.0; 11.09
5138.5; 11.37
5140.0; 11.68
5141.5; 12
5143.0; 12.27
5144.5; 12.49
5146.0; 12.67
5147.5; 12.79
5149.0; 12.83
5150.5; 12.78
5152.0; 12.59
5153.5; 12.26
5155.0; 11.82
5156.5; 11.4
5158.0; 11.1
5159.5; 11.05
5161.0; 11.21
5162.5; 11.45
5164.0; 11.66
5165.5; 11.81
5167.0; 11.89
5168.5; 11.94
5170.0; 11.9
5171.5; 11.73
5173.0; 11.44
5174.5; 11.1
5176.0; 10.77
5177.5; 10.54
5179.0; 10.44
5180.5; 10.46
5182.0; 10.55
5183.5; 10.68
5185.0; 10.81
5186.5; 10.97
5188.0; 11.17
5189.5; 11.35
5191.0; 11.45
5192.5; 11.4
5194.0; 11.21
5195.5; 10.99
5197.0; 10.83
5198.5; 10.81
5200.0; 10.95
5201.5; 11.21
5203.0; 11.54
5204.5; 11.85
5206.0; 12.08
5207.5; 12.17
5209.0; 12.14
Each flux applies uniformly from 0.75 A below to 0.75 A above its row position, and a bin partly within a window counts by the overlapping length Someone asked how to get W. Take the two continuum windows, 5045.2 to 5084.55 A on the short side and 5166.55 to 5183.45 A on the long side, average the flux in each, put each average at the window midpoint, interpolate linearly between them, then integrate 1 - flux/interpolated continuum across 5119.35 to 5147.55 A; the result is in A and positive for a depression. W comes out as -2.2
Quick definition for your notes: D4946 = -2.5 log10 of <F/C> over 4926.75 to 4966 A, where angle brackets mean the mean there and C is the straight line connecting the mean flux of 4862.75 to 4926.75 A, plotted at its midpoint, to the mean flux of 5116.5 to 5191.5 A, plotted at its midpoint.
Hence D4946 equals 0.05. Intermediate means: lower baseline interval 8.86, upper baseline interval 11.6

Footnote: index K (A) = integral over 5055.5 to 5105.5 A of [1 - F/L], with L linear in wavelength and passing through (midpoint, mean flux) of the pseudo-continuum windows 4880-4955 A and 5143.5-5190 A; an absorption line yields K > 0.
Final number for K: 1.1 A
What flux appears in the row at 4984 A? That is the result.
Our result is 10.29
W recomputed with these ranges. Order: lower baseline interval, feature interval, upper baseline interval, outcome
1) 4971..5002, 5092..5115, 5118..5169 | 1.1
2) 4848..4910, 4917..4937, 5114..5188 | 2.7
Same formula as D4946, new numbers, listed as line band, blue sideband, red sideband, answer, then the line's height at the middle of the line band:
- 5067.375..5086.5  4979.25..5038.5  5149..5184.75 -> 0.00 mag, 10.5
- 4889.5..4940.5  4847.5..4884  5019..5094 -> 0.12 mag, 9.71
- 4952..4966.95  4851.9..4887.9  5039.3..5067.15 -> 0.15 mag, 10.1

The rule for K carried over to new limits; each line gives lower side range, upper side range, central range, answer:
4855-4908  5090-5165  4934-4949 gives 1.2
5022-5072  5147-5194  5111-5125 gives -1.3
